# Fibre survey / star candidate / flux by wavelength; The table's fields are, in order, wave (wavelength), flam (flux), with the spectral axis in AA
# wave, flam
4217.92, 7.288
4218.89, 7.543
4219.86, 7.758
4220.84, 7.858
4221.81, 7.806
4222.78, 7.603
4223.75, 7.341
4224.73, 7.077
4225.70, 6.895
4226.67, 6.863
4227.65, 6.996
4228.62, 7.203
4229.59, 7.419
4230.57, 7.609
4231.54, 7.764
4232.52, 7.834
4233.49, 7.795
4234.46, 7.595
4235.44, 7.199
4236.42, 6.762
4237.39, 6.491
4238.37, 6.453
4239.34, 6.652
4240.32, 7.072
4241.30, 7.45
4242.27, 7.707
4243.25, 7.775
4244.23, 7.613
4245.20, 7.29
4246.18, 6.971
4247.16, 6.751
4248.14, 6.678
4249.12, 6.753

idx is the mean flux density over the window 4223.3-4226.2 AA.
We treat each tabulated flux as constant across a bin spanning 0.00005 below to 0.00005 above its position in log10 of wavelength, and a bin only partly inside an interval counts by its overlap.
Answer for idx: 7.1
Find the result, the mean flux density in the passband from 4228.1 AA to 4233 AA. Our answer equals 7.56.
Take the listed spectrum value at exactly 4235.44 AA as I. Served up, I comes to 7.199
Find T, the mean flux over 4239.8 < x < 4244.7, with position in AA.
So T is 7.51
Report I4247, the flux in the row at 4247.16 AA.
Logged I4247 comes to 6.751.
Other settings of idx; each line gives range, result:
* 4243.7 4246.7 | 7.29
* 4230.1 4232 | 7.7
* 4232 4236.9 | 7.43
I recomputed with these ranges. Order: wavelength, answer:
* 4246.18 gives 6.971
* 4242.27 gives 7.707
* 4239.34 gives 6.652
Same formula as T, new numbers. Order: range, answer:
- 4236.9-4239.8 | 6.55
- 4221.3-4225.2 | 7.46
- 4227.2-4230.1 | 7.21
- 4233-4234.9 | 7.74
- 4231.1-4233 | 7.78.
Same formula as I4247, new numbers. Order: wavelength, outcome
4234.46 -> 7.595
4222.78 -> 7.603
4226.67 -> 6.863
